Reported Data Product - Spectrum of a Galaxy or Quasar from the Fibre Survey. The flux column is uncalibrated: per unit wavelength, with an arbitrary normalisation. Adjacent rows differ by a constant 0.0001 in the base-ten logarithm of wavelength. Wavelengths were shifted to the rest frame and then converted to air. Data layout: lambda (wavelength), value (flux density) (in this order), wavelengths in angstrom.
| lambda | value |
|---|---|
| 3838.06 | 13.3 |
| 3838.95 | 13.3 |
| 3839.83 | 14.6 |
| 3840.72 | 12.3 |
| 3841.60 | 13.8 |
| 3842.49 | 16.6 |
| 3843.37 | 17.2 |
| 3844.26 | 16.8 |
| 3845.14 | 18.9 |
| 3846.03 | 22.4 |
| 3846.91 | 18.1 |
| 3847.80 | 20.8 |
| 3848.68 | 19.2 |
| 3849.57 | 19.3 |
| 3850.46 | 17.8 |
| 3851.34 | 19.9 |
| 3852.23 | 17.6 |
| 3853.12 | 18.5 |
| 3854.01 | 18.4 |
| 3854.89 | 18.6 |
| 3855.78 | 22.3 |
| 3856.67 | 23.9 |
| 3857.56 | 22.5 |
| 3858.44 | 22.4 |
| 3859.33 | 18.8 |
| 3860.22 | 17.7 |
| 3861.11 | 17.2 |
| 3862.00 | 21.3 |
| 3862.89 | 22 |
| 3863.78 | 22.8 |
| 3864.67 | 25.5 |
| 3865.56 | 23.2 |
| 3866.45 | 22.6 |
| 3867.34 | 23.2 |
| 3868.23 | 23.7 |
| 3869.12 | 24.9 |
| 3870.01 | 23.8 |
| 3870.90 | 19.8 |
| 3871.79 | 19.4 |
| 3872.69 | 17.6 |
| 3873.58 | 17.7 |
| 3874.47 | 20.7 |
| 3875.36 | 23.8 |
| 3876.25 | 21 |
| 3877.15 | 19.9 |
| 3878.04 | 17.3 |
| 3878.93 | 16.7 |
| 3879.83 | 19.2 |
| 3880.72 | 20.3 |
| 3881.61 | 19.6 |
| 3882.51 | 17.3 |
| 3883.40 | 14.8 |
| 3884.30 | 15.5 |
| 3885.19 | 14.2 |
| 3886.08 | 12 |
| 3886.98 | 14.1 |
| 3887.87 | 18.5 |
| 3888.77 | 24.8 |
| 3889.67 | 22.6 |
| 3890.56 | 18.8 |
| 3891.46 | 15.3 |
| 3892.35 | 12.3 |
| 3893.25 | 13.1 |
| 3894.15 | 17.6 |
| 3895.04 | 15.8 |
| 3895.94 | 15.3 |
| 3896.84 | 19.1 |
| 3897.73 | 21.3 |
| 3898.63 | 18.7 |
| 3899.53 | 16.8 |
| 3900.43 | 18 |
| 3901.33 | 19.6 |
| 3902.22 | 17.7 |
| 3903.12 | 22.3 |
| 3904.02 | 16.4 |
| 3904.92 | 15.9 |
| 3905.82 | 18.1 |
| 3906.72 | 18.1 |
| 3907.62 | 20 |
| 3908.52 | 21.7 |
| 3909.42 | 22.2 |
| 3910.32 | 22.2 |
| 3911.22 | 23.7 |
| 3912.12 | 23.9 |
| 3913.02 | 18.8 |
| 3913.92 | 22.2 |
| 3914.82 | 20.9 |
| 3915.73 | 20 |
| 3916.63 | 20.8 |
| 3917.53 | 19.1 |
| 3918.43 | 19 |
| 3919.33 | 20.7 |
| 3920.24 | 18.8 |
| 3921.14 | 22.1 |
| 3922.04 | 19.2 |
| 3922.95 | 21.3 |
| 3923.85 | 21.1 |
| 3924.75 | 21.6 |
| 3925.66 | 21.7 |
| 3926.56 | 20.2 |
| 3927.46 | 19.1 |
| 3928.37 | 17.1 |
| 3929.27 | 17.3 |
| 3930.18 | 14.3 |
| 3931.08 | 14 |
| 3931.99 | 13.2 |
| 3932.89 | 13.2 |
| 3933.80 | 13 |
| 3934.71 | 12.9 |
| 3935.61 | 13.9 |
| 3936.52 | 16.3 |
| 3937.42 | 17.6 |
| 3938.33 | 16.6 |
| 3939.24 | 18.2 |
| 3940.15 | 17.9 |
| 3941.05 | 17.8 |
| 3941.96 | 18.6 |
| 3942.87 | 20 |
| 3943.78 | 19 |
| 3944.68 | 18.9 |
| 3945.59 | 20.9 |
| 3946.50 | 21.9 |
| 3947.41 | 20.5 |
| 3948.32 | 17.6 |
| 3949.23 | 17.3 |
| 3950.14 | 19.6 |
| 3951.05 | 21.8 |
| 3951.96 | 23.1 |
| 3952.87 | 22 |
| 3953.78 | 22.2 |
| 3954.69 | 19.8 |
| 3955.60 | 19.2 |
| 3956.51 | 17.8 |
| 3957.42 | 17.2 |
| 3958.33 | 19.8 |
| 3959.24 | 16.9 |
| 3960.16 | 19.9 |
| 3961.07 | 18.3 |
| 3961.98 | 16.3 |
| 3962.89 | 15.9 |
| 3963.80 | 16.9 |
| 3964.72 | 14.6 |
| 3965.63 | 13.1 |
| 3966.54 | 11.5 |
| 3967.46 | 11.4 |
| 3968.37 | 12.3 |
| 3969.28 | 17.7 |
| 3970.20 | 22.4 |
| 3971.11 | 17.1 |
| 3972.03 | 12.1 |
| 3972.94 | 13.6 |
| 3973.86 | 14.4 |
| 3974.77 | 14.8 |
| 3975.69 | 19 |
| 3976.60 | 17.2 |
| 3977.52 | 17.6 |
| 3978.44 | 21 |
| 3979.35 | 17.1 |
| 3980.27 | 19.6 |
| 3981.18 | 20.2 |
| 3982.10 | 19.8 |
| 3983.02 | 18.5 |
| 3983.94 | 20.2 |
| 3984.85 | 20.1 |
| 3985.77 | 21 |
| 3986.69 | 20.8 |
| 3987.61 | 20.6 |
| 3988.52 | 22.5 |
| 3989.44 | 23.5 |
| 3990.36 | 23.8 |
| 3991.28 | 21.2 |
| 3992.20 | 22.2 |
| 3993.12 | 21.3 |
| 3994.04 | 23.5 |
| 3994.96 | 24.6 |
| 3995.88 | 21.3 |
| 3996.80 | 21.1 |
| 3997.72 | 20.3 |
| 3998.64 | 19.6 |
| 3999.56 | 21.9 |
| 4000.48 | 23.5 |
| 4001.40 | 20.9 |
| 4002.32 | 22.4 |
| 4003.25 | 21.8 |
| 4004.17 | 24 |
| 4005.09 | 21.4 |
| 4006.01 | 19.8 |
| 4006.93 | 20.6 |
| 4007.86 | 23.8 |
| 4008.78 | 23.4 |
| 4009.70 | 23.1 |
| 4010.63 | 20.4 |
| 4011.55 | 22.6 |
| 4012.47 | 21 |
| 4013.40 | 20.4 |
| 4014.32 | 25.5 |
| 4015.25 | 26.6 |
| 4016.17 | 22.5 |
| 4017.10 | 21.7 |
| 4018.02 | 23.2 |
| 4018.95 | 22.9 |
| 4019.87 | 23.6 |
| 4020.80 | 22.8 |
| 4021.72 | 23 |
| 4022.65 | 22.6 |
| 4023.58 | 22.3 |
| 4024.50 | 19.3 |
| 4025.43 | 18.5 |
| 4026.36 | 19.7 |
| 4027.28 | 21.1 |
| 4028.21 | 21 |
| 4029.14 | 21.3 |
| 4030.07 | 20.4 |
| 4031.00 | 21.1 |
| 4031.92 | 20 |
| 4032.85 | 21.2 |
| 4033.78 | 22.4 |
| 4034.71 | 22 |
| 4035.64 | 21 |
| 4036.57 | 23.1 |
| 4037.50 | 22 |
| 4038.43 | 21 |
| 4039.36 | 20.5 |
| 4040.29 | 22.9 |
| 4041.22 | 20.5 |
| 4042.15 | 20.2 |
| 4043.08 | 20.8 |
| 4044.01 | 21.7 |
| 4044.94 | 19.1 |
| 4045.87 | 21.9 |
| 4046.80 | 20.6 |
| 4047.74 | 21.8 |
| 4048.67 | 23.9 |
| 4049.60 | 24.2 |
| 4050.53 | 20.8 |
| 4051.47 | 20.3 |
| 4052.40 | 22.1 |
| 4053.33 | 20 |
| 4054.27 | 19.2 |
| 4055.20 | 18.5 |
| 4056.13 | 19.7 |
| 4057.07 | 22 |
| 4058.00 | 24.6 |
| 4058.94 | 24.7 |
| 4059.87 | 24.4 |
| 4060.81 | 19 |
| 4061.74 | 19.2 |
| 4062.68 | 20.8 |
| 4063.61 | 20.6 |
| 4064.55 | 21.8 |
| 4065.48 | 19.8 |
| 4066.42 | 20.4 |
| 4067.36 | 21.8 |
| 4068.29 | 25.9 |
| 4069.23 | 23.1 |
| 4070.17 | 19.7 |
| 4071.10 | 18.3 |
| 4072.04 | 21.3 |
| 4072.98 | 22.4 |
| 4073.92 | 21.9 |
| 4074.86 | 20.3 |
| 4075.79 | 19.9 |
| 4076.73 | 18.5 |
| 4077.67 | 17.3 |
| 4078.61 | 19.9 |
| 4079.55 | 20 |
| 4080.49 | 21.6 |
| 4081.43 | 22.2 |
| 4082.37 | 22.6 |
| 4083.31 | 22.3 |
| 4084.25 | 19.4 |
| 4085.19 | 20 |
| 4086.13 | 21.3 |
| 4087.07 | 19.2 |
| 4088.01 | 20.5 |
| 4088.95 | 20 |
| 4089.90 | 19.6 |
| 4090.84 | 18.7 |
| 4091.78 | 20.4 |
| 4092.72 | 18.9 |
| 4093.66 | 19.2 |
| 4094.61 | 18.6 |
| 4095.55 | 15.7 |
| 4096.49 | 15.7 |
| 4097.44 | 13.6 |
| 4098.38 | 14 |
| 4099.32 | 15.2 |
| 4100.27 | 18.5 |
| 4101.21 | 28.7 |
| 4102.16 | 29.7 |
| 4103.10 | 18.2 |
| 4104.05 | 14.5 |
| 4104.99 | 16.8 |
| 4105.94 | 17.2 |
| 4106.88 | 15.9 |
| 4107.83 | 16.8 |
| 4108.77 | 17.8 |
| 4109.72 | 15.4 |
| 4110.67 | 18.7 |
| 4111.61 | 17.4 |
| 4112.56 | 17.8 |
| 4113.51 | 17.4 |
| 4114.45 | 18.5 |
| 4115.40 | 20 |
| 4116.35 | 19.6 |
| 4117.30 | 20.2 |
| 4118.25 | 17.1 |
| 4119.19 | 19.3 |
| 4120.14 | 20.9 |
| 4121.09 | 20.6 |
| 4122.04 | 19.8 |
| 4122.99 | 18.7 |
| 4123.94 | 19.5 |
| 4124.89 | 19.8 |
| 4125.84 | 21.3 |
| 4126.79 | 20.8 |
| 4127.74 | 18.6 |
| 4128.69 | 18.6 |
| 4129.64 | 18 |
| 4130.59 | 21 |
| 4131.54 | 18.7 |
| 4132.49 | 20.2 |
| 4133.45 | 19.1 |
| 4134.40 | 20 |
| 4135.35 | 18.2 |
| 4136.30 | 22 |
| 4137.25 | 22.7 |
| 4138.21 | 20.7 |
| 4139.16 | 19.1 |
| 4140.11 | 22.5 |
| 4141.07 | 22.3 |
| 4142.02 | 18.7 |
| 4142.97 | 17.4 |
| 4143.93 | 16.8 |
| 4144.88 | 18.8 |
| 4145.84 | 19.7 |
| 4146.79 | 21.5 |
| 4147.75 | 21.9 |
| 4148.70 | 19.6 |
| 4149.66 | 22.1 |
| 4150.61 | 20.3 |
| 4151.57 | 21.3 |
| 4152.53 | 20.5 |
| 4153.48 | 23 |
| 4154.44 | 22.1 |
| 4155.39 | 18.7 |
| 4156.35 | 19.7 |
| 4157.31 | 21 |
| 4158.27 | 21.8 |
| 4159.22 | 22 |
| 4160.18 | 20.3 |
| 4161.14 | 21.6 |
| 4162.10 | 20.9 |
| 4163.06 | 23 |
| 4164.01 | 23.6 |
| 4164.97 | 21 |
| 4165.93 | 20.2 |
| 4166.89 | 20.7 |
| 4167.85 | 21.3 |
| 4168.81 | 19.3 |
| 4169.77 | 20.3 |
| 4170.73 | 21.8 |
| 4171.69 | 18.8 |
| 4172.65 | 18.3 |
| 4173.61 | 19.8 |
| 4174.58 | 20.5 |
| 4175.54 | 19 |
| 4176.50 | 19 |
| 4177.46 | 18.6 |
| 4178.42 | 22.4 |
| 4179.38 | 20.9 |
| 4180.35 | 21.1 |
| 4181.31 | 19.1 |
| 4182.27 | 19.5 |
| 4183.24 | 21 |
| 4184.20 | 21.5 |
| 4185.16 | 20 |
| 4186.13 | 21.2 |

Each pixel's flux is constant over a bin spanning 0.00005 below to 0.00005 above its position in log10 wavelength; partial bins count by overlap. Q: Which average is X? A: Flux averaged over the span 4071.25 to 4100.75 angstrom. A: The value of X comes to 19.3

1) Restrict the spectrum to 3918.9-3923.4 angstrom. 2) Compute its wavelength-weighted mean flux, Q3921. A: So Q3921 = 20.4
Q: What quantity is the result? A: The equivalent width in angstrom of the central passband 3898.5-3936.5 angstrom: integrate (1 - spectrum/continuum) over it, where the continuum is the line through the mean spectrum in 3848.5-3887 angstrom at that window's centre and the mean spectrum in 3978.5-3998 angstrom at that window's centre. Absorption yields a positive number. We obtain 2.9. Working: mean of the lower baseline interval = 19.8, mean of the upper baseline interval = 21.1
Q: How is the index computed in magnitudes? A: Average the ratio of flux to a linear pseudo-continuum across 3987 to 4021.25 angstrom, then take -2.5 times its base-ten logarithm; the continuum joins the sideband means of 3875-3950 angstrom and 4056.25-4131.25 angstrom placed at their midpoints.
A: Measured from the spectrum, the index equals -0.17 mag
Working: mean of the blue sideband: 18.4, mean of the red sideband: 19.7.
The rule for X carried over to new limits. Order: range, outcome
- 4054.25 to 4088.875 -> 20.9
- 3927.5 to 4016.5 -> 19.1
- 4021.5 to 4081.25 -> 21.1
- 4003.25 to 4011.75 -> 22.1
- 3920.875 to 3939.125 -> 17.2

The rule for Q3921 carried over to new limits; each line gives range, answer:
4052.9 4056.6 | 19.3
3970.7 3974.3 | 14.2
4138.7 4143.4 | 20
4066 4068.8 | 22.7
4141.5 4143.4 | 18.2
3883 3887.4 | 14.1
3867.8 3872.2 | 22.4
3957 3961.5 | 18.4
